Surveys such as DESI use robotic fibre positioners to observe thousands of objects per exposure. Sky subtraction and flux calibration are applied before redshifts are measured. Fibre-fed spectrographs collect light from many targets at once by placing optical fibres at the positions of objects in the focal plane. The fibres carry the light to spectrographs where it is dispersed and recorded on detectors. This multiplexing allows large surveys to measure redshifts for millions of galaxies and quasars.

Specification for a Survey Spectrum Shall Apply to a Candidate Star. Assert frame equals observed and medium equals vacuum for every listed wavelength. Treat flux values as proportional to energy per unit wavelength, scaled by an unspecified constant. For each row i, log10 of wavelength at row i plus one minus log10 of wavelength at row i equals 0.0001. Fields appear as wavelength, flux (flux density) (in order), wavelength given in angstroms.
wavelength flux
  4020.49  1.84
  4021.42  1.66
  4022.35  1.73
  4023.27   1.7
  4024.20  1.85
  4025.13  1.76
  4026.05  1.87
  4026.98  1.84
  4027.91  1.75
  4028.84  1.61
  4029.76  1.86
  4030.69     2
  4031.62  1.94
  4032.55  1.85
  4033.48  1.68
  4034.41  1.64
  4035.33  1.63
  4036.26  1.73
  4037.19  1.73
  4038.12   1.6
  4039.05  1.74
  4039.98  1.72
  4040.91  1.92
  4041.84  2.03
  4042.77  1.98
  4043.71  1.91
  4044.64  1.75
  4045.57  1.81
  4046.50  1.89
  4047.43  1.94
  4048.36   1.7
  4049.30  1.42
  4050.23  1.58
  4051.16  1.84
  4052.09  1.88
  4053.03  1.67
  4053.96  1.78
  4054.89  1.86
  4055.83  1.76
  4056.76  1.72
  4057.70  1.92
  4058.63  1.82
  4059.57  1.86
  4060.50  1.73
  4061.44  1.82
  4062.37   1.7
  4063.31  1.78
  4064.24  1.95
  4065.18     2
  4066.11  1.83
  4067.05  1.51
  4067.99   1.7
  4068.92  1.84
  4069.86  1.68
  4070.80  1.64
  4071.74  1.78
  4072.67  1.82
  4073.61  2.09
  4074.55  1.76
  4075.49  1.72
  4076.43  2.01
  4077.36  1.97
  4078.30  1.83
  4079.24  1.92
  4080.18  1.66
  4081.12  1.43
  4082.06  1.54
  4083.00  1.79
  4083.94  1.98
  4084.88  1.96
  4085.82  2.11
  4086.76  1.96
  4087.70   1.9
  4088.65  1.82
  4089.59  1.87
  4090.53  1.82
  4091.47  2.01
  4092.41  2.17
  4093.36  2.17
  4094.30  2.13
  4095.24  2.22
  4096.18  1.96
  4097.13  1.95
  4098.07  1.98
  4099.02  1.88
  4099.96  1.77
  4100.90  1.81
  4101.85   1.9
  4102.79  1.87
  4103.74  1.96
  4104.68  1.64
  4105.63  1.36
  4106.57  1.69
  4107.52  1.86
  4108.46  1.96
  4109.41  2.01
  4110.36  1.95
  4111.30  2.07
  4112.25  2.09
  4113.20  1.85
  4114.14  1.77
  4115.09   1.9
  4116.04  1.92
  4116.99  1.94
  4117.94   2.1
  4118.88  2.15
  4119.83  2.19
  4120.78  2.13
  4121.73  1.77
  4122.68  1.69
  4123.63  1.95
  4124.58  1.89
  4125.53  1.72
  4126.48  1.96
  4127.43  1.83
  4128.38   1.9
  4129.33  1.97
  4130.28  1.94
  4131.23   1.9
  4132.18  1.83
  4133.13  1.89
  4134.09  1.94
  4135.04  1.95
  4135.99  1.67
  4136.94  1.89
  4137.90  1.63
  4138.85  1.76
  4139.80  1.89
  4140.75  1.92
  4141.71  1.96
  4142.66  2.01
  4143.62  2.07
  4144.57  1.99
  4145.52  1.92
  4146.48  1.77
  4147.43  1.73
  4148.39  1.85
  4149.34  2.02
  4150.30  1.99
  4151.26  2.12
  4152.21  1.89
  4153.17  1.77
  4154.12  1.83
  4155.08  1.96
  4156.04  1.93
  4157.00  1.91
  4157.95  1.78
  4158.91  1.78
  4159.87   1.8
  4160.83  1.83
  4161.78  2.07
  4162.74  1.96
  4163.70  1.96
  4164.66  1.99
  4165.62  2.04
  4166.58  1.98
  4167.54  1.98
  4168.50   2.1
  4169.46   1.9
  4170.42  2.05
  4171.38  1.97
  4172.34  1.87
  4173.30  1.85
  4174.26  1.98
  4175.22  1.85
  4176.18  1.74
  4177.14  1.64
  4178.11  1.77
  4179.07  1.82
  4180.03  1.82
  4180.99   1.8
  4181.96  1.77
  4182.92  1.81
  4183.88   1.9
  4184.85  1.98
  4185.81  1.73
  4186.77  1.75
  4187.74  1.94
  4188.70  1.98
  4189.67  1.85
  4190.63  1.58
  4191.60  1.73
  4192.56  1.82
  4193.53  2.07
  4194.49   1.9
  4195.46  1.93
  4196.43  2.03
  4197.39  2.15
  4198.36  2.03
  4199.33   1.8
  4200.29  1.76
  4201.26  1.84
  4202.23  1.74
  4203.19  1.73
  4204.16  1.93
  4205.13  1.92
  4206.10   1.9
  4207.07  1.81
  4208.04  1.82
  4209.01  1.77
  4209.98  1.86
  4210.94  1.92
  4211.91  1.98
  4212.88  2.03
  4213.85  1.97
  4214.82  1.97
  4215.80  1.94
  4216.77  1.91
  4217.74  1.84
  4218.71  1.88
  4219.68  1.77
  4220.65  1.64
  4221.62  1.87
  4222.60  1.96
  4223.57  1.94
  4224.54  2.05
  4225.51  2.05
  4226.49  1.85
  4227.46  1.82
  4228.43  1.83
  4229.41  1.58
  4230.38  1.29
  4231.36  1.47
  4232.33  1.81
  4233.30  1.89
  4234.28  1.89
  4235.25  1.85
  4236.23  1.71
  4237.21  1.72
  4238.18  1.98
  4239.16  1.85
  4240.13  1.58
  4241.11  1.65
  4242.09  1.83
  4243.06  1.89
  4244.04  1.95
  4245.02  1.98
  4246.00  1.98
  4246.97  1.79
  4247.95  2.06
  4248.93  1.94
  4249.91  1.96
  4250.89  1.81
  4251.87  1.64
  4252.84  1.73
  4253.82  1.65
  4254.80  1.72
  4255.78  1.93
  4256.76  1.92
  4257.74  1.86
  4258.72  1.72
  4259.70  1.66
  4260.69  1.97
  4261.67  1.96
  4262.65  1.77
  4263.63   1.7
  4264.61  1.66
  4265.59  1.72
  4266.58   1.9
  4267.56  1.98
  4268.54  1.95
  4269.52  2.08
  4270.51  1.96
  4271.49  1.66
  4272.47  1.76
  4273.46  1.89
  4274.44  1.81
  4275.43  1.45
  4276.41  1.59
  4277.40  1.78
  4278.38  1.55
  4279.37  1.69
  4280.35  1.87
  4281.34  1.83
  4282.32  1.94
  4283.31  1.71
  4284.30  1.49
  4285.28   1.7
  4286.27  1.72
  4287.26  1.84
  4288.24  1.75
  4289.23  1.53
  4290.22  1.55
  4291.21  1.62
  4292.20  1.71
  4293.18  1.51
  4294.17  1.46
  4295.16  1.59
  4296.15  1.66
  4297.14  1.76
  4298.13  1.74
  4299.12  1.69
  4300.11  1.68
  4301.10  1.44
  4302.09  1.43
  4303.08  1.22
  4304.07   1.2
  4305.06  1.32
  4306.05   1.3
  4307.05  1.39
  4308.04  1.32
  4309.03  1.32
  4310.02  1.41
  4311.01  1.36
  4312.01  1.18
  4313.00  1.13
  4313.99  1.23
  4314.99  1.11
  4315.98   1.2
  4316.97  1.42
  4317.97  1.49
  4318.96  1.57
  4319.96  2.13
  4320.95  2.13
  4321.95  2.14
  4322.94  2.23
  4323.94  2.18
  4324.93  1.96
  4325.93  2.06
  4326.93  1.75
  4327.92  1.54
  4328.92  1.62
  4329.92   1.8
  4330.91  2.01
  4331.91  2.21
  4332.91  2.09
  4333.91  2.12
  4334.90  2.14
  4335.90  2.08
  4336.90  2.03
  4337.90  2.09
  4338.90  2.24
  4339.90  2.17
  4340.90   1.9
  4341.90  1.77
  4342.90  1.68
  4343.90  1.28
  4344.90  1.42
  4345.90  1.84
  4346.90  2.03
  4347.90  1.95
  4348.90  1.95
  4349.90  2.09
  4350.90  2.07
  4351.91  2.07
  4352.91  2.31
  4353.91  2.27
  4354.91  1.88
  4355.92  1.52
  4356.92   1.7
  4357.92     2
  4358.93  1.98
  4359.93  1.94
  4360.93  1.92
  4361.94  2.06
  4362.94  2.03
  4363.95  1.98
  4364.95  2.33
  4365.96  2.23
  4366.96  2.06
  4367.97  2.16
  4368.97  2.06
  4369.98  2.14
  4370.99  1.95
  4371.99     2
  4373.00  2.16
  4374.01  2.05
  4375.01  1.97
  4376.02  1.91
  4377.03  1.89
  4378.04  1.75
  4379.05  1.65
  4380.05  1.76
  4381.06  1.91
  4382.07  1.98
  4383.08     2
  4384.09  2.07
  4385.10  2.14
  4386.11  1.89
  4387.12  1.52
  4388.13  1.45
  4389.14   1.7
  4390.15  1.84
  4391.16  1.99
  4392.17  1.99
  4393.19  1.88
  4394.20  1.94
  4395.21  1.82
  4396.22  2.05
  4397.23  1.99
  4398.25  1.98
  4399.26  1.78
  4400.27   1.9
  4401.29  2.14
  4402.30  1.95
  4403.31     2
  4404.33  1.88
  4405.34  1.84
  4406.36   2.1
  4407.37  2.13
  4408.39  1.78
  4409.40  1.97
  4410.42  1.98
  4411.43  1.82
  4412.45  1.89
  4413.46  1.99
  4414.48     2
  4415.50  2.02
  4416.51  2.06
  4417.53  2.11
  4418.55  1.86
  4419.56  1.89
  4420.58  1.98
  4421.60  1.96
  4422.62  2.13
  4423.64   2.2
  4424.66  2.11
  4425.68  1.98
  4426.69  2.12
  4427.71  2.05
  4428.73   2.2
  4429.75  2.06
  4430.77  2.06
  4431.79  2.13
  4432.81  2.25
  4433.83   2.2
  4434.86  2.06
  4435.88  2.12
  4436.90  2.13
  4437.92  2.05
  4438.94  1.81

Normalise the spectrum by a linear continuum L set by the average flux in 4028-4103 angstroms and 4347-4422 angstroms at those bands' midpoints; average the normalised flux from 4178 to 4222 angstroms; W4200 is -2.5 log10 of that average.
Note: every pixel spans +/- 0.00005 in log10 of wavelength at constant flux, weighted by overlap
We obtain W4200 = 0.01 mag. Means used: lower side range 1.83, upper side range 1.96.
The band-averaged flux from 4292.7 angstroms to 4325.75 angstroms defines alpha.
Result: 1.55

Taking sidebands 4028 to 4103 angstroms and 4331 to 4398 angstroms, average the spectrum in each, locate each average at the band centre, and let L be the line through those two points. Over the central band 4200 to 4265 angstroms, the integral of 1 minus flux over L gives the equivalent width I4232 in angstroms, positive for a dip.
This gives 2.4 angstroms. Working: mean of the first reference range 1.83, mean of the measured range 1.83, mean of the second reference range 1.96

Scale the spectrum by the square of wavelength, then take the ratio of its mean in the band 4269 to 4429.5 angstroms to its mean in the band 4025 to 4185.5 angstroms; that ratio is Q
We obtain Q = 1.11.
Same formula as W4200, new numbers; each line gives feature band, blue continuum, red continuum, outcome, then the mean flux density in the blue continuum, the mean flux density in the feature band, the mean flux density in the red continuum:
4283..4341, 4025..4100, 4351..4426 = 0.15 mag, 1.83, 1.68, 1.96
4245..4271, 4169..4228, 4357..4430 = 0.03 mag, 1.87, 1.85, 1.97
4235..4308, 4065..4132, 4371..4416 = 0.11 mag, 1.88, 1.72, 1.92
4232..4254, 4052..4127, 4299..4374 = 0.00 mag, 1.87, 1.84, 1.81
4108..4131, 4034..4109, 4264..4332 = -0.09 mag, 1.83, 1.94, 1.66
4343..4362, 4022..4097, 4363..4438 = 0.04 mag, 1.82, 1.9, 1.99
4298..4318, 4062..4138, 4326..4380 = 0.40 mag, 1.88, 1.35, 1.96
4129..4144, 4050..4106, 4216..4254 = -0.03 mag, 1.84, 1.89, 1.82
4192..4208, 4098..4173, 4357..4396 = 0.01 mag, 1.9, 1.89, 1.95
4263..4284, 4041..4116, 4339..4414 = 0.07 mag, 1.85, 1.78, 1.94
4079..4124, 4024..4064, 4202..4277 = -0.06 mag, 1.79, 1.91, 1.83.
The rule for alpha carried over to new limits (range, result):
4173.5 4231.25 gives 1.85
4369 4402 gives 1.91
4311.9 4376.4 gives 1.91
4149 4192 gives 1.88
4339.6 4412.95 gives 1.93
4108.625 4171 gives 1.92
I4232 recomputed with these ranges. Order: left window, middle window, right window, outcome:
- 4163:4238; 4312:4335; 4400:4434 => 2.1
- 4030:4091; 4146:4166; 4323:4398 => -0.6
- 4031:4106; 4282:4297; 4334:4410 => 2.1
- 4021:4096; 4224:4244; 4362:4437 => 1.3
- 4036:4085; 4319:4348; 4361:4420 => -0.3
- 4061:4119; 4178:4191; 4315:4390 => 0.5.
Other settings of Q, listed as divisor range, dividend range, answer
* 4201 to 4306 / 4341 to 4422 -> 1.16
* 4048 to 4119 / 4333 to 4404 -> 1.21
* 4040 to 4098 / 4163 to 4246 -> 1.08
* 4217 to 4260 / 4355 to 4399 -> 1.14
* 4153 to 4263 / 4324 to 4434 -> 1.15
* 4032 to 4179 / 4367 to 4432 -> 1.21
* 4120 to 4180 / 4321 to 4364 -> 1.13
